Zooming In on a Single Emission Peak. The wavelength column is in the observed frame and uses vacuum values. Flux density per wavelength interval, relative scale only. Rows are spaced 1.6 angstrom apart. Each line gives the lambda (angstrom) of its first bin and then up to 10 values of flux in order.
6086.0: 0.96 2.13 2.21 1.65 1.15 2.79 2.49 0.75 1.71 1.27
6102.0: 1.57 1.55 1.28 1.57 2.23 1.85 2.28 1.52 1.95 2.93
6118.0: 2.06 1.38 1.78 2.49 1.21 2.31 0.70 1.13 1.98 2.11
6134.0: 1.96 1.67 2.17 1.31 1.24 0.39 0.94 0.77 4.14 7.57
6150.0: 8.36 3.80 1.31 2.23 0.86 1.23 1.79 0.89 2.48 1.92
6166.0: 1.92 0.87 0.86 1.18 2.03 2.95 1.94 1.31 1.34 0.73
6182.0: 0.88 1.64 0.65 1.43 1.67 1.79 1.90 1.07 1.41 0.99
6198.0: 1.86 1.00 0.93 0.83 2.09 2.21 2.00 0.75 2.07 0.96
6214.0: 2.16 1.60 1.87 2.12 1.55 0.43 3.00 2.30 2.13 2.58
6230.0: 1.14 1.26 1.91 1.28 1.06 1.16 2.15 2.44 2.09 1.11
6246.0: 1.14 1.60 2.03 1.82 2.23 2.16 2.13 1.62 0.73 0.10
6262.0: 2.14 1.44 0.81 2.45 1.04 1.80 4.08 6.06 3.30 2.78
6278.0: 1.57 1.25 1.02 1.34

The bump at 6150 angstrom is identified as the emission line H-beta 4861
